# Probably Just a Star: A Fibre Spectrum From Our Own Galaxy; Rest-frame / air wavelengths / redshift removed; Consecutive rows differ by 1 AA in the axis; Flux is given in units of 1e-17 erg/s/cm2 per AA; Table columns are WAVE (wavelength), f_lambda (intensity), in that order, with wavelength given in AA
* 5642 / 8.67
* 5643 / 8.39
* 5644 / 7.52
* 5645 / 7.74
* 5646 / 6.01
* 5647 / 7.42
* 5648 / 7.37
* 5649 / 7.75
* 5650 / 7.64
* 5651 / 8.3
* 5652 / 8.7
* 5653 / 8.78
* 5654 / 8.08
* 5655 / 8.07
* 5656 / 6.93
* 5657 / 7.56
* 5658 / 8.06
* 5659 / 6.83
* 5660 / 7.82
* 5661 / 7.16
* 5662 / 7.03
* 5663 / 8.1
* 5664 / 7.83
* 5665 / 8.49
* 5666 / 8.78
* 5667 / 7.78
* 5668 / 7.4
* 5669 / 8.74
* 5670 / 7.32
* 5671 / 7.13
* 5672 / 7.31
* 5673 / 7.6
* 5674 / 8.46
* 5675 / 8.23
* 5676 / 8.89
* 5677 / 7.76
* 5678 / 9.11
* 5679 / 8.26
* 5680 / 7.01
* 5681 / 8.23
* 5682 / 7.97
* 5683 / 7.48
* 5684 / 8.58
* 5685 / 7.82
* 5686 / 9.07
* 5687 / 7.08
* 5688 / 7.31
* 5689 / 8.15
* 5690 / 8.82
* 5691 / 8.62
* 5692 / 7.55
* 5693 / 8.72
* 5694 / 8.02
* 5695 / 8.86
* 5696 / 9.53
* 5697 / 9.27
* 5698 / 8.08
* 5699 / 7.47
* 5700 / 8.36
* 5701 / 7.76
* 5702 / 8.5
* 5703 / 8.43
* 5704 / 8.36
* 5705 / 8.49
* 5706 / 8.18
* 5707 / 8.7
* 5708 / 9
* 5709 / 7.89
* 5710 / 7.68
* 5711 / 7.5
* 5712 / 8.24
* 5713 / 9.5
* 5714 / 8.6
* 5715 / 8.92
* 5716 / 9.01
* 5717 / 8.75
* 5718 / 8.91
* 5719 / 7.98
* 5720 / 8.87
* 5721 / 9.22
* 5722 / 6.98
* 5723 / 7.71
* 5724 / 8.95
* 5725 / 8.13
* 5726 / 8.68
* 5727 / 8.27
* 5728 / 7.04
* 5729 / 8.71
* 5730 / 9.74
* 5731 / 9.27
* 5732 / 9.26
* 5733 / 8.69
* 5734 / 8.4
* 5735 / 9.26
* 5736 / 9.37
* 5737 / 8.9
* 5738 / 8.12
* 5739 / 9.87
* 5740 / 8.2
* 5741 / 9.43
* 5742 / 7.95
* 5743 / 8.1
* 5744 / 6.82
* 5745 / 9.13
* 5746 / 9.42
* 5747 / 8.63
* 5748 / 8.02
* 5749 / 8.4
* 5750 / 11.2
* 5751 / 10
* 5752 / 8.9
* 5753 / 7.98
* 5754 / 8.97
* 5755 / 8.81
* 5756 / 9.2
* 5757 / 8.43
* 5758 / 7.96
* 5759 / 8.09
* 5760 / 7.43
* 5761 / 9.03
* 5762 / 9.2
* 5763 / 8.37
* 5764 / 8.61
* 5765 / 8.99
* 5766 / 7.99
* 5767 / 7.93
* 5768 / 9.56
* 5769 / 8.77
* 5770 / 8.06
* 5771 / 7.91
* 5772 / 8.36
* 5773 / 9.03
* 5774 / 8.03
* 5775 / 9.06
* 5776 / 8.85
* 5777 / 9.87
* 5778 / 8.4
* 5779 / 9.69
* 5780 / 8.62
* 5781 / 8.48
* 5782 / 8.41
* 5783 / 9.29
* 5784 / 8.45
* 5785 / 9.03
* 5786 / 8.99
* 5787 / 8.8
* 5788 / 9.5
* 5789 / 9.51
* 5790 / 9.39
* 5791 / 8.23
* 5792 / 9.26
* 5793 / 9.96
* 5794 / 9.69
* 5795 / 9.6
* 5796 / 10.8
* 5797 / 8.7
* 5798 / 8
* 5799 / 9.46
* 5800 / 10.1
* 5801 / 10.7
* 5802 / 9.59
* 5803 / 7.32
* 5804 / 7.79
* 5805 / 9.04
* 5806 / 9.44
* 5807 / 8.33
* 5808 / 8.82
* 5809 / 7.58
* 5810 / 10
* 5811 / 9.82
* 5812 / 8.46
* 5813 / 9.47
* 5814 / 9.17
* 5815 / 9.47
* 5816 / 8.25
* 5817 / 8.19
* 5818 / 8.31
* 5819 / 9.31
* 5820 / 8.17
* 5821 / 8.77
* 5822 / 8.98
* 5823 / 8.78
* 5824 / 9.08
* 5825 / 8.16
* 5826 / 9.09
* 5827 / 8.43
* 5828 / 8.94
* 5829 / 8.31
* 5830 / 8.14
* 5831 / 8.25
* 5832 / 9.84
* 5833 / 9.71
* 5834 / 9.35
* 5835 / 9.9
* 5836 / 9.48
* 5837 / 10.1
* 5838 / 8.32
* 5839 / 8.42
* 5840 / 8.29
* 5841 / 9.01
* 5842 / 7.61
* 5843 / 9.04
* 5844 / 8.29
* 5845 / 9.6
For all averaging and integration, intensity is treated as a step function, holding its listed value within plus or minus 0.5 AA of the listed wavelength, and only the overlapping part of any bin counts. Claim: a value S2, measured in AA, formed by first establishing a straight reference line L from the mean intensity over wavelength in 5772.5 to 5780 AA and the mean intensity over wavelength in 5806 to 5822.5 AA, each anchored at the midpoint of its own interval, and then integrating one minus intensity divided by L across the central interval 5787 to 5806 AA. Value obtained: -0.8 AA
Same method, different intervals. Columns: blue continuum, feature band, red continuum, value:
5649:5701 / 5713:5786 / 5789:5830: -1.1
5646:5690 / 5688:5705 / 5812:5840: -0.7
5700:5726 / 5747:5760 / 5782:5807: 0.0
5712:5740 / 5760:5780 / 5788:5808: 0.7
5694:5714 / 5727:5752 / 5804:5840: -0.8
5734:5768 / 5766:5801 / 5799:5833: -0.9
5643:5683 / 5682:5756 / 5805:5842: -3.0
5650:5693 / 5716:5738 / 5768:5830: -0.6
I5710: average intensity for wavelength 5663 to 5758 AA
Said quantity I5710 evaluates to 8.43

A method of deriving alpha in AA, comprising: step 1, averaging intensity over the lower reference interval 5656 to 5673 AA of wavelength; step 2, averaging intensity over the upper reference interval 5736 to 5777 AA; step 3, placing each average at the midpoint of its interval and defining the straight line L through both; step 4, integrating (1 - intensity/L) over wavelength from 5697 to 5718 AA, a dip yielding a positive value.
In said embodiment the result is -0.67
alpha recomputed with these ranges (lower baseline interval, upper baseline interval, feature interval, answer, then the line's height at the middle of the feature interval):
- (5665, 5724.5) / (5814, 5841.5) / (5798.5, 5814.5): -0.56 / 8.76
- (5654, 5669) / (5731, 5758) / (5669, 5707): -0.37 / 8.09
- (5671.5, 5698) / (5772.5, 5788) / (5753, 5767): 0.39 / 8.75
